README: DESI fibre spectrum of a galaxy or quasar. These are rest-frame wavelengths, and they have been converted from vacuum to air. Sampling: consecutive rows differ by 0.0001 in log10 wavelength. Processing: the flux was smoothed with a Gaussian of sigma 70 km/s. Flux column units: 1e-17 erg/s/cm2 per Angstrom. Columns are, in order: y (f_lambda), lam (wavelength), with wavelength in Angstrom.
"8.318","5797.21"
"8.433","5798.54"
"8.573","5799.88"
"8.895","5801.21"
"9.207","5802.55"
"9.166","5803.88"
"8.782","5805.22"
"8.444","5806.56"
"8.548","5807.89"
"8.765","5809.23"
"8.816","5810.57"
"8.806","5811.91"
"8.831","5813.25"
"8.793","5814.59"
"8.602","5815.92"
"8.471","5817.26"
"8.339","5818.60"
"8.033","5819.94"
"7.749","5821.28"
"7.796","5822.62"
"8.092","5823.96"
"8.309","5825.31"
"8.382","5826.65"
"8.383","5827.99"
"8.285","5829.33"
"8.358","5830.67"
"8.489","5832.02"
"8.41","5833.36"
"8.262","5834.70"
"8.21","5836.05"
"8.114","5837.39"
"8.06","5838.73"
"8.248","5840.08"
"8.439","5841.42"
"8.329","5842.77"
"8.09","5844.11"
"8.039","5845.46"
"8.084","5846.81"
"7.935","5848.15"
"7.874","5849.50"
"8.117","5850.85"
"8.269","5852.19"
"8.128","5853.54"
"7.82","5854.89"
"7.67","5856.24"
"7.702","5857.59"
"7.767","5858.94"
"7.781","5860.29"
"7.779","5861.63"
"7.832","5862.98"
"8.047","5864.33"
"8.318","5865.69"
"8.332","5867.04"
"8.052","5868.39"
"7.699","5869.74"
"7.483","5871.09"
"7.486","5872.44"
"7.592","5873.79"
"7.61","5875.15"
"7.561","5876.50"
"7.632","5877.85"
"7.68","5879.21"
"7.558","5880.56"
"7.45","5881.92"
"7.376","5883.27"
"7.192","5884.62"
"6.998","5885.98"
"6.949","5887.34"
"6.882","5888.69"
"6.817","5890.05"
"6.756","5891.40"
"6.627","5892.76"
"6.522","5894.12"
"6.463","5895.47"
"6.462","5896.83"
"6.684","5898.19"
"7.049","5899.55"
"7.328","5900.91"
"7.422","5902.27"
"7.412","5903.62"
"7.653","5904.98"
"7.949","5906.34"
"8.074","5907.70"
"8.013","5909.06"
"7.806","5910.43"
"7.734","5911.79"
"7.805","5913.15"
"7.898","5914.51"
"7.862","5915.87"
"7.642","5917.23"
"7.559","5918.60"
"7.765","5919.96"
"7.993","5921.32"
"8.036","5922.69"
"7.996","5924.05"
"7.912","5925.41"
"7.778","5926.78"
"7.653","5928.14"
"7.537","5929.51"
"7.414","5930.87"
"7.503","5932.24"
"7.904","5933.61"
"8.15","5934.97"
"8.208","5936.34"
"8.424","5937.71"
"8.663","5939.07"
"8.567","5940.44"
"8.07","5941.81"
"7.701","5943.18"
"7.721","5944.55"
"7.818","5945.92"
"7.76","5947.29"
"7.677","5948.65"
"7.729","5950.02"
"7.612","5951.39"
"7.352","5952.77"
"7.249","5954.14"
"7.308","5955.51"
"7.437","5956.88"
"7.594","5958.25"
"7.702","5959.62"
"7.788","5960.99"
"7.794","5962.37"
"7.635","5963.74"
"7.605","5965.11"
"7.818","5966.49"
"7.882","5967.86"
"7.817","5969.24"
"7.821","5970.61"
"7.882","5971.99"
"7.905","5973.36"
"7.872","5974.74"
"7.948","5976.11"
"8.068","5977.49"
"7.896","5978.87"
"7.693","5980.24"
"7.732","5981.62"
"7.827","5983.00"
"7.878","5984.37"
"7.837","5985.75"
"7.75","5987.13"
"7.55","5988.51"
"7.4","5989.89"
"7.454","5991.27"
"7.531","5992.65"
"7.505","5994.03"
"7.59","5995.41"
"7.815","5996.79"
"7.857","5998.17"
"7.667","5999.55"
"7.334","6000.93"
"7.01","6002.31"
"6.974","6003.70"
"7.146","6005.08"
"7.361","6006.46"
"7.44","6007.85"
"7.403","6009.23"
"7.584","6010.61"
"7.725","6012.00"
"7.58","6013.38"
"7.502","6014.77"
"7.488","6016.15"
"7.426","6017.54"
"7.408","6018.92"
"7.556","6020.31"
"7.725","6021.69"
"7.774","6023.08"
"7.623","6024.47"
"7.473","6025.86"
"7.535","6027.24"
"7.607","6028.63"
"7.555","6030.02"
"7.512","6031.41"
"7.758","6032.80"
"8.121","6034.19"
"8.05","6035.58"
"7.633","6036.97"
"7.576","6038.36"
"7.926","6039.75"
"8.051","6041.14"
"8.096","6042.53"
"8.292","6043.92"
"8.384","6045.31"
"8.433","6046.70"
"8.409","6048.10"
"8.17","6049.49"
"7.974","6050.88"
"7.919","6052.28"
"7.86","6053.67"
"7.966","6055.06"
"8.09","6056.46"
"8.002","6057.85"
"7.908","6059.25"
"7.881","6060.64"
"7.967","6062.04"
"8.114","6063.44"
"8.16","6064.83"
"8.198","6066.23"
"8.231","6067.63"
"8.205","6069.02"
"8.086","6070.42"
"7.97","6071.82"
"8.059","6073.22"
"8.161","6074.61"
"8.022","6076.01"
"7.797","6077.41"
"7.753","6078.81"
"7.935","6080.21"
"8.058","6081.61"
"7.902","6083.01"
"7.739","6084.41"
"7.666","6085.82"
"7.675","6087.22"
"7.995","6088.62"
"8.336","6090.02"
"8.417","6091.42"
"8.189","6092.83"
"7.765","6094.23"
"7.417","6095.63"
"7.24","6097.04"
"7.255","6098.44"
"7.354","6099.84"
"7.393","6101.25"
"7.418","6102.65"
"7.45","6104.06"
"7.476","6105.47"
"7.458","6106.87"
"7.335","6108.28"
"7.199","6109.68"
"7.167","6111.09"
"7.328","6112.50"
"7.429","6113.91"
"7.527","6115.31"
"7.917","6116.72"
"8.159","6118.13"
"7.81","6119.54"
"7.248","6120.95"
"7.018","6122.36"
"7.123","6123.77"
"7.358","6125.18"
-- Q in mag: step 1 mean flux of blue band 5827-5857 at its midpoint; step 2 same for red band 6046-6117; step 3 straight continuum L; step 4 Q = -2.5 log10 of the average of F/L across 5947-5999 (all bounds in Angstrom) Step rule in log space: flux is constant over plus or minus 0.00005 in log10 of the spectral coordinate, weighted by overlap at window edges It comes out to 0.04 mag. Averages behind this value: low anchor 8.16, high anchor 7.83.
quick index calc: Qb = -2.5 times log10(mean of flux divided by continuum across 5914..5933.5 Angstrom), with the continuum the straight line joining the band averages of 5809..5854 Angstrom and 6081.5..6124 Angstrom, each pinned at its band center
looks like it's 0.04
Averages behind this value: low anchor 8.29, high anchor 7.59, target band 7.76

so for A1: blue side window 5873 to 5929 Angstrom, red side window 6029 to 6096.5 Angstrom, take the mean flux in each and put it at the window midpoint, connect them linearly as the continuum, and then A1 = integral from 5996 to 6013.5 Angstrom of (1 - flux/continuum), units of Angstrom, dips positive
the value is 0.8 Angstrom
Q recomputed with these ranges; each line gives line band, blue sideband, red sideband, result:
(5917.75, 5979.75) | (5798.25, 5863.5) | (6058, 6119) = 0.03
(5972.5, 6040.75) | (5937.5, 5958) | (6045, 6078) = 0.04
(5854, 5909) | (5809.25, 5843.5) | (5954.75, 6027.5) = 0.09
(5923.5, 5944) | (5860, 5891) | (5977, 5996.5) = -0.05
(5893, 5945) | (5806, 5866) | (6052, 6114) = 0.05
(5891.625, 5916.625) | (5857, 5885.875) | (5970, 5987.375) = 0.05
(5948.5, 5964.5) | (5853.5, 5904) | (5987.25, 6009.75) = -0.02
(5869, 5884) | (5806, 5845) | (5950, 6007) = 0.08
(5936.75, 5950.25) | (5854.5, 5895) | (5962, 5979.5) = -0.04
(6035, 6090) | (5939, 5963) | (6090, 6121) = -0.06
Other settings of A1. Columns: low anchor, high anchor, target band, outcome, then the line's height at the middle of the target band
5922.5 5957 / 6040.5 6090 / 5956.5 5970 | 0.2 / 7.86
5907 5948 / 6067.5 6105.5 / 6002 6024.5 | 1.1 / 7.86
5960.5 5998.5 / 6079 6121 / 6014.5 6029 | 0.3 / 7.72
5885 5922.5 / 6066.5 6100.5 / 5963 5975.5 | -0.4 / 7.54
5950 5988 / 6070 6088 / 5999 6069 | 0.5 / 7.83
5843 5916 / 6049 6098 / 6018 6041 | 0.6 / 7.87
